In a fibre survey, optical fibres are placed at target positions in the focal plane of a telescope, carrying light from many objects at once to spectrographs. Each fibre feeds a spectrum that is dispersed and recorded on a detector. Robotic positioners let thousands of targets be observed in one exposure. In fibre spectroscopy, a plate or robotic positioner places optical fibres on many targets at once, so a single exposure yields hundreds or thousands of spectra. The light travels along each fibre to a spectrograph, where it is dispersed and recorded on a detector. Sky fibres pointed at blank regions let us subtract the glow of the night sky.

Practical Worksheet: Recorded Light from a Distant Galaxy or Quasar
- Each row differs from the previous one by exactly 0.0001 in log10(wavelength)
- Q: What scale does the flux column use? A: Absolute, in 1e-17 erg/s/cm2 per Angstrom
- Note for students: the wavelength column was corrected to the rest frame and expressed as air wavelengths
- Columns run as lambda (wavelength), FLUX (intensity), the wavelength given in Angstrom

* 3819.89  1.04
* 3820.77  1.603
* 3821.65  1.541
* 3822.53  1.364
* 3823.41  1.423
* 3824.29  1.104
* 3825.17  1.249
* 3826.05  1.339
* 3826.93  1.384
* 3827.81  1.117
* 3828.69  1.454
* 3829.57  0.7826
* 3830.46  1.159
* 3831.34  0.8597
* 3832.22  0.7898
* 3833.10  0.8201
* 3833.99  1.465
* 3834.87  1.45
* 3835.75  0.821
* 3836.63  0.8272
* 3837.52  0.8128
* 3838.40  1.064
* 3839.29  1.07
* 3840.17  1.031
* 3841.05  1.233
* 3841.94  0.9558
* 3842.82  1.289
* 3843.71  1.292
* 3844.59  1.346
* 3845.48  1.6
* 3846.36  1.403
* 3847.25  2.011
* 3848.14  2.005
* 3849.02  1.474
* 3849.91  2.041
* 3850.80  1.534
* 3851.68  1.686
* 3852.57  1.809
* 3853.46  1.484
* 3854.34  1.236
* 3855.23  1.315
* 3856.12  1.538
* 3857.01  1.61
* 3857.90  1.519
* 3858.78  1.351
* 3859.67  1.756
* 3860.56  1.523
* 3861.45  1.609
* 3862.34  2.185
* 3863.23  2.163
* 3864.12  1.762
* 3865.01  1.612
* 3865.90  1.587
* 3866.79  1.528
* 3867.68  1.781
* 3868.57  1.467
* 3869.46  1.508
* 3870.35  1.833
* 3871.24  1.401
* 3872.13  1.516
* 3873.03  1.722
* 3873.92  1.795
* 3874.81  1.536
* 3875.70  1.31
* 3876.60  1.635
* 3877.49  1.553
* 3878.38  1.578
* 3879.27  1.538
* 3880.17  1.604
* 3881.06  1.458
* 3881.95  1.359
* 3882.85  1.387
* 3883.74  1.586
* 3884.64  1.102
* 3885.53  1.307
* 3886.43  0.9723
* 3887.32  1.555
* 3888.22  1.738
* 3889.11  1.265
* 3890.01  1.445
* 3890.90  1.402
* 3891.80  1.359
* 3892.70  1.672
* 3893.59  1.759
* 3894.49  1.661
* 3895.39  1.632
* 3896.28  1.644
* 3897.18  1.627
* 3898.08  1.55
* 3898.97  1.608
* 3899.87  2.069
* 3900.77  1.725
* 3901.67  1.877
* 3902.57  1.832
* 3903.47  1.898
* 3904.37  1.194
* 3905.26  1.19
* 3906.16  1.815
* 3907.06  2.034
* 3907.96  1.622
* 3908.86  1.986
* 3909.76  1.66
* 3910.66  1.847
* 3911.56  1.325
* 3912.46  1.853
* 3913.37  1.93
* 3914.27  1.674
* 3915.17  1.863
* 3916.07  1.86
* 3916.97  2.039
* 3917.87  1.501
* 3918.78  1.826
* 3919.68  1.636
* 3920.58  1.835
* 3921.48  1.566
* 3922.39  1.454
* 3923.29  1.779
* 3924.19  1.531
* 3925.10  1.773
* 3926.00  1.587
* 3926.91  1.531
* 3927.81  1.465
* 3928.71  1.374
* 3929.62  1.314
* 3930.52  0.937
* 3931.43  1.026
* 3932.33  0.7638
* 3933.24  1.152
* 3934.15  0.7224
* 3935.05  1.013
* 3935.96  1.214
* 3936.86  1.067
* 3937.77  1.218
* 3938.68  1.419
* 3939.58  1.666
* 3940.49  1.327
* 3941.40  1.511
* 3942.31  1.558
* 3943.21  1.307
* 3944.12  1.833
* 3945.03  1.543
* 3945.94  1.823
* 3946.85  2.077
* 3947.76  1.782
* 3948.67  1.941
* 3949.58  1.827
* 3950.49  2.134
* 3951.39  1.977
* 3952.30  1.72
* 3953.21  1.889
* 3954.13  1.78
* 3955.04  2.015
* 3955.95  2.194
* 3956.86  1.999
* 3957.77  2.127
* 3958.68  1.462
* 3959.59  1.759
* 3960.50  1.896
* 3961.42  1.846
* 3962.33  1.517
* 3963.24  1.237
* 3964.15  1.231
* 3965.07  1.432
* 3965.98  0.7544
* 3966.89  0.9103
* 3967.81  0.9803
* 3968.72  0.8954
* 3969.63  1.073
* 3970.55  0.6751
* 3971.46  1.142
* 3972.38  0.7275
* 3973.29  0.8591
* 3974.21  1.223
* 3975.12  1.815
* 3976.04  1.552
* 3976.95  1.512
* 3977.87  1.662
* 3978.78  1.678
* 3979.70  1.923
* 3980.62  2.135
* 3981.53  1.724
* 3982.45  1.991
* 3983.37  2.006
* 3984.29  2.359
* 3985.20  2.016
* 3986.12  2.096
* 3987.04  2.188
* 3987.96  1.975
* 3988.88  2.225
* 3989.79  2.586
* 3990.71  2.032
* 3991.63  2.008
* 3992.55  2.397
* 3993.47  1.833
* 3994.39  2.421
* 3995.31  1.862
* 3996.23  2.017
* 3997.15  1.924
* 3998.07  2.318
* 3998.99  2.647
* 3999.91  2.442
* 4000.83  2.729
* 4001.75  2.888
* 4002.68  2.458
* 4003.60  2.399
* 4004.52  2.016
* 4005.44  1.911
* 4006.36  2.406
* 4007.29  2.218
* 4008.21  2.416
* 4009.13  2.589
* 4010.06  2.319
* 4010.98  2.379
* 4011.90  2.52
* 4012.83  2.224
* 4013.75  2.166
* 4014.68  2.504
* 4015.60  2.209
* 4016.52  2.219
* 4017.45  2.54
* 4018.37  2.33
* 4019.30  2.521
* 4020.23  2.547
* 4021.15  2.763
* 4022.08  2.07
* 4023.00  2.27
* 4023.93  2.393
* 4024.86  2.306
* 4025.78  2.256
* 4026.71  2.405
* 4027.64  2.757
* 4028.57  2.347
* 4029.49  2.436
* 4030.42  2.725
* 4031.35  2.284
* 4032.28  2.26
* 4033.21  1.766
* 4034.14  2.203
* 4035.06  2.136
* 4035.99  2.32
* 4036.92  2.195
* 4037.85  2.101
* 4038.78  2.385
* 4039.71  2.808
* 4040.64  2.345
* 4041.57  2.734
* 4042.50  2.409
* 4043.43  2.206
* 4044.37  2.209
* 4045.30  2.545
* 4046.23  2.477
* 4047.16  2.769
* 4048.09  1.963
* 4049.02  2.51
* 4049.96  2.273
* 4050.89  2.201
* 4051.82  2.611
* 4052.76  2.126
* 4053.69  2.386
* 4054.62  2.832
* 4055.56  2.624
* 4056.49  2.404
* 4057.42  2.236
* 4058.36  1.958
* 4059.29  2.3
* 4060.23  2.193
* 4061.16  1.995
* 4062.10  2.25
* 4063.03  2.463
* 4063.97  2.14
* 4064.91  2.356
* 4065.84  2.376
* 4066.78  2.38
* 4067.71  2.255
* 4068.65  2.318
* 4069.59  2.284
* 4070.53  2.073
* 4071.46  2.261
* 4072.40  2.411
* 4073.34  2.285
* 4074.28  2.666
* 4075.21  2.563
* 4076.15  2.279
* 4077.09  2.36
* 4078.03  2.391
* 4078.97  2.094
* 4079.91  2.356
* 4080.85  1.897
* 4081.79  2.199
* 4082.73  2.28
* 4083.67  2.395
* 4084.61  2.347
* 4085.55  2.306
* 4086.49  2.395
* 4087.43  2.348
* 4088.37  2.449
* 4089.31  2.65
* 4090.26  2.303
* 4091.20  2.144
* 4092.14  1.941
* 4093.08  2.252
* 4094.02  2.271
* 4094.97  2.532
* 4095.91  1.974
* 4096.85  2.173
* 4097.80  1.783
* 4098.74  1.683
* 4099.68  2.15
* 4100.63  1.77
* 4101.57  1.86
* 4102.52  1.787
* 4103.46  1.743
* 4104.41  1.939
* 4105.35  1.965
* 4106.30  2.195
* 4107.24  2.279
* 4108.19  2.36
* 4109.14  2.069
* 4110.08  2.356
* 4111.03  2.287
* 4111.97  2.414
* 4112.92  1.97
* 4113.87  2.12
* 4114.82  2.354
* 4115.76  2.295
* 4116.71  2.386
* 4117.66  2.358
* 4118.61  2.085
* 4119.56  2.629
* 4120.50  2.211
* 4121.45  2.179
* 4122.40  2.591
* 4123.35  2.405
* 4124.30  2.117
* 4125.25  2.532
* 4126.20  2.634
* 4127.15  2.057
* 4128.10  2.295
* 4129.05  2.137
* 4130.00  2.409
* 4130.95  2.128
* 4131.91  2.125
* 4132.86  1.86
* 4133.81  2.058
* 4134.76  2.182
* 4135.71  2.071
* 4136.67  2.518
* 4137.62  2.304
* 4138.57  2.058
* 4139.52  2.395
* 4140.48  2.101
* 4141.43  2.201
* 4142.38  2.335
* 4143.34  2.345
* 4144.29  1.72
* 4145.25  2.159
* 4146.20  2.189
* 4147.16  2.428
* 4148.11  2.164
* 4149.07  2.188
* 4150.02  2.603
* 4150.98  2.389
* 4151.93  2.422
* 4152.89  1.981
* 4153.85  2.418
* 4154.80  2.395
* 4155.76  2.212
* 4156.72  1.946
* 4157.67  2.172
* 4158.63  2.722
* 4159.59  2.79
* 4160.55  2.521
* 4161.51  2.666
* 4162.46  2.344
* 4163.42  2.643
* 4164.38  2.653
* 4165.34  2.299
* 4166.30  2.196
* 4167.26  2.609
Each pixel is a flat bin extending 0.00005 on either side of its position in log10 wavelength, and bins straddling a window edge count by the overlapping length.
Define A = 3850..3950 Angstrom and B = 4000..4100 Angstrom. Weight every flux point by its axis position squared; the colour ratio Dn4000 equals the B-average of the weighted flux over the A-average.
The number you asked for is 1.60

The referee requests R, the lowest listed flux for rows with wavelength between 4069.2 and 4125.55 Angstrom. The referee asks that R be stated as 1.683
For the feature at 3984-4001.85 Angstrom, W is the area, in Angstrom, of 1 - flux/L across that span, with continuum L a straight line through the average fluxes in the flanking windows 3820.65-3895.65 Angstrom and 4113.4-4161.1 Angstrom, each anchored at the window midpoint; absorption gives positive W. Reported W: -3.8 Angstrom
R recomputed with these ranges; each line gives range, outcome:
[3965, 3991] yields 0.6751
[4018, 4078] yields 1.766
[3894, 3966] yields 0.7224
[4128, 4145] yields 1.72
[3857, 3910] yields 0.9723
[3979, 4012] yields 1.724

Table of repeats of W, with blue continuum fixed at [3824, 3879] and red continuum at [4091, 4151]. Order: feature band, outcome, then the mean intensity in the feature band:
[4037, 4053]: -3.4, 2.39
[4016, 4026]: -2.5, 2.39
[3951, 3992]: 2.6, 1.66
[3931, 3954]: 2.5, 1.51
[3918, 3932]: 1.2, 1.5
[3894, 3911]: -1.4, 1.71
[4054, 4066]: -1.8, 2.32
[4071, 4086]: -1.8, 2.32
